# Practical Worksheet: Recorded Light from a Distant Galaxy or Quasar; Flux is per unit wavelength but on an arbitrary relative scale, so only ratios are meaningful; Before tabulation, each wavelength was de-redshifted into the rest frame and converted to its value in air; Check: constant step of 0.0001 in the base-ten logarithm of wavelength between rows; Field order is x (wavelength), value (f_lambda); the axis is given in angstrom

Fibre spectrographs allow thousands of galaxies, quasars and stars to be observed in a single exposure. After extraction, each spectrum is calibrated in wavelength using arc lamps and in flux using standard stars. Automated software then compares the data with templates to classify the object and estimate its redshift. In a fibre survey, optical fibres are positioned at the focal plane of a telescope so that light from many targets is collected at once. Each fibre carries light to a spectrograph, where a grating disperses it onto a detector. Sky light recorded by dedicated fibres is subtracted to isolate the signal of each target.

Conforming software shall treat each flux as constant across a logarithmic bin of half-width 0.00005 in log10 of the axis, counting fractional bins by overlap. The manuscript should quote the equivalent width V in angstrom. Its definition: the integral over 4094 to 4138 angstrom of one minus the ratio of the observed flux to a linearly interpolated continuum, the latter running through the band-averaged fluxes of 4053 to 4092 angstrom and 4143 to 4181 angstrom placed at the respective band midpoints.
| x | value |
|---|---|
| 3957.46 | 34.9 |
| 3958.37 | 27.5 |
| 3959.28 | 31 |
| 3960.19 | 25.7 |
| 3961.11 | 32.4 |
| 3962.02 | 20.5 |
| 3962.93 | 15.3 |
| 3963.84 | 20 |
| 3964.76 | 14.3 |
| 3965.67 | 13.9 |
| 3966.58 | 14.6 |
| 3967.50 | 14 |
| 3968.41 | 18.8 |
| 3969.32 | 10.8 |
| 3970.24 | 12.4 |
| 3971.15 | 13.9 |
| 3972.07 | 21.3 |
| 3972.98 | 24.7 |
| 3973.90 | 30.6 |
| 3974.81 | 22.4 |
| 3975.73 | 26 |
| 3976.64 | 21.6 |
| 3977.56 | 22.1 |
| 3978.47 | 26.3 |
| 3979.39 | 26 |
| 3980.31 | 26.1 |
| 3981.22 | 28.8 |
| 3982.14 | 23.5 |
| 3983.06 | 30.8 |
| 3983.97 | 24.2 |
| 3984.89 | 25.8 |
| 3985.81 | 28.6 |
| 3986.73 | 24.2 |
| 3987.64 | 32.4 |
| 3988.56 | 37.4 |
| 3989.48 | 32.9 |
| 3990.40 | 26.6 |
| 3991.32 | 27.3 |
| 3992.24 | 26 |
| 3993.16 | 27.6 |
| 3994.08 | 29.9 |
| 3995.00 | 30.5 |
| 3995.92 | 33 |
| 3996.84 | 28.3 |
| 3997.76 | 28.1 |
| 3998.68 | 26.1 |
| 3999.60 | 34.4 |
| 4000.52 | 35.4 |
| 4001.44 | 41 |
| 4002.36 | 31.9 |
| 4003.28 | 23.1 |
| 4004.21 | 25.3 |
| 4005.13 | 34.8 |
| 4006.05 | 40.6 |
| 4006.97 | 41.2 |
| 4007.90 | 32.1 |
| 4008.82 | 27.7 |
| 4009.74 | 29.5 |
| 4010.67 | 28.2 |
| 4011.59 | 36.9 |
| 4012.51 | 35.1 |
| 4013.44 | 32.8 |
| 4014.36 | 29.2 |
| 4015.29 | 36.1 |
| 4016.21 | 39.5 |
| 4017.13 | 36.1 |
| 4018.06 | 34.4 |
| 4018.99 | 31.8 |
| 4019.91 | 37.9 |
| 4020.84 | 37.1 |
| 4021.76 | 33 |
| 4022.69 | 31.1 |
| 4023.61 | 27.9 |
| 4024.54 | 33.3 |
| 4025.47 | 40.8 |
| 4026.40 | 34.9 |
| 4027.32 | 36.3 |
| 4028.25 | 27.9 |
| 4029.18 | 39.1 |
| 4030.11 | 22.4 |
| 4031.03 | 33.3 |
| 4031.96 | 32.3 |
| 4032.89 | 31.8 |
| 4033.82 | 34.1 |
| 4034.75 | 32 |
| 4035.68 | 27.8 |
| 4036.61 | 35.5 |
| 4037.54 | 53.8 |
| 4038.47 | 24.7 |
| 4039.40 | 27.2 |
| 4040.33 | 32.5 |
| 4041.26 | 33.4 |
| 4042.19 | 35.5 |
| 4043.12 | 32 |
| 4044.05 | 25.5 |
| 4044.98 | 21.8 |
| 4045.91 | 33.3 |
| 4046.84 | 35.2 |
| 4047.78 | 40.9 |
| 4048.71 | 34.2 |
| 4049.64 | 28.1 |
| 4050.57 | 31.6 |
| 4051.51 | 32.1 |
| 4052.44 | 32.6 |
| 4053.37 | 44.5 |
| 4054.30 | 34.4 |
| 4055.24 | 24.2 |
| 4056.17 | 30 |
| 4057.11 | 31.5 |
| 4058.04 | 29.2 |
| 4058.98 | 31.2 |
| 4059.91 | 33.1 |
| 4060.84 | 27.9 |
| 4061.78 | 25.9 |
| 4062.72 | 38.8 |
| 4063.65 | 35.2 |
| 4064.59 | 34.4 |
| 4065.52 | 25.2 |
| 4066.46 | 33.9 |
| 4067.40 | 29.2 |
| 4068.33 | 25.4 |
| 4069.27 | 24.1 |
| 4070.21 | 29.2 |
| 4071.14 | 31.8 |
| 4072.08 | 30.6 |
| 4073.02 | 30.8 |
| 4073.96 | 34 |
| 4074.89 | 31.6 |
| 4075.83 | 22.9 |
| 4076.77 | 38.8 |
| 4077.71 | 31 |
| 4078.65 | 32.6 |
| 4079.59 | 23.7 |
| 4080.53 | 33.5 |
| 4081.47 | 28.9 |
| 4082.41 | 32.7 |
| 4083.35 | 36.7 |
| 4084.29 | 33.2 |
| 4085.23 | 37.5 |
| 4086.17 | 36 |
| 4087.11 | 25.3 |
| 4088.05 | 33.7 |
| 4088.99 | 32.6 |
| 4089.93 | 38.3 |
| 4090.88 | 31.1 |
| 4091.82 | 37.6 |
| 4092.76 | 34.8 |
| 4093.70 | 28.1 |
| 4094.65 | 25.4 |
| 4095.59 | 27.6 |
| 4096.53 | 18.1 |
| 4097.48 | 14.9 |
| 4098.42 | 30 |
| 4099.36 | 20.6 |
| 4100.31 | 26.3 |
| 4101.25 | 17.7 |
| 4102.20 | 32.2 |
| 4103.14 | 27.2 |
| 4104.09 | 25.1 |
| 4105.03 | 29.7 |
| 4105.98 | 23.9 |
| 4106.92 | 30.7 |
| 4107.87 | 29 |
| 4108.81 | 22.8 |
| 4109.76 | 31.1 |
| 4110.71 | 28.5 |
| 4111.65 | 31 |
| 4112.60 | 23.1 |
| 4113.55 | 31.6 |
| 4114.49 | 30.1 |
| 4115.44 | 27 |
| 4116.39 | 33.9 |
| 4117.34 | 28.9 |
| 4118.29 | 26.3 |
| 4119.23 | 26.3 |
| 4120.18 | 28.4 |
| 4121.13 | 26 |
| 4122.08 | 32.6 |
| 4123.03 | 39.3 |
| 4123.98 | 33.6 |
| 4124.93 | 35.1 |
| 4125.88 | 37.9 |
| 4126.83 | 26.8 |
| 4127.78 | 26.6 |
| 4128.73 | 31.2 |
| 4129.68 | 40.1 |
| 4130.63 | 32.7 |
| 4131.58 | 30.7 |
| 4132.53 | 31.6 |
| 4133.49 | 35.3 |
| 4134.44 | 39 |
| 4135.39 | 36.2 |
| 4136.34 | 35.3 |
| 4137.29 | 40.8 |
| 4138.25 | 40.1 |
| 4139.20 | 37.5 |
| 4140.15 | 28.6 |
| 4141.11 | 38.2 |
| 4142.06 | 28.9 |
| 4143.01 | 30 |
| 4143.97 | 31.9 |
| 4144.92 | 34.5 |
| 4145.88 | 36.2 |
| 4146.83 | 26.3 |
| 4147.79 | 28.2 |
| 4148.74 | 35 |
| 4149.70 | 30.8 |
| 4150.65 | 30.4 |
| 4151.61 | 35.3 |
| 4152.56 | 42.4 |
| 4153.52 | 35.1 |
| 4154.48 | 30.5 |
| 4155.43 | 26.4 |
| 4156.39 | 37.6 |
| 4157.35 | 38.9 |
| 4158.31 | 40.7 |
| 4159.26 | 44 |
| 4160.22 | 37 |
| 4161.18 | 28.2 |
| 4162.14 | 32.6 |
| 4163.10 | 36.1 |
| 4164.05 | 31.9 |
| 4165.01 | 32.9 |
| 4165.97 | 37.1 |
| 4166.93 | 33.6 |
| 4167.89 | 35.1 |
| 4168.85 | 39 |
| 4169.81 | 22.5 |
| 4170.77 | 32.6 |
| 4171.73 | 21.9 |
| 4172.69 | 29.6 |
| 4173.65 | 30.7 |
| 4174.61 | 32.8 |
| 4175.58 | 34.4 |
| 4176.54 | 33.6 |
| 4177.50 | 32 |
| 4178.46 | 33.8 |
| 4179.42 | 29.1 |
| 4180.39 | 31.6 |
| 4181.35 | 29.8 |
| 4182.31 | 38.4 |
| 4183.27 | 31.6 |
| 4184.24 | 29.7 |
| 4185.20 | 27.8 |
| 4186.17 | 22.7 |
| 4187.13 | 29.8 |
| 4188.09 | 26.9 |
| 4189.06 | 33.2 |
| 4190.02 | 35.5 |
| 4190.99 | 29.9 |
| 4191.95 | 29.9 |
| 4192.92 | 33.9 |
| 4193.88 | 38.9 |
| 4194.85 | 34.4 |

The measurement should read 3.8 angstrom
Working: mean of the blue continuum 31.6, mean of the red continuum 33.1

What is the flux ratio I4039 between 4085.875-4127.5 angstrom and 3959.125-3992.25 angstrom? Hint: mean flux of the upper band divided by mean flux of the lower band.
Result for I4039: 1.23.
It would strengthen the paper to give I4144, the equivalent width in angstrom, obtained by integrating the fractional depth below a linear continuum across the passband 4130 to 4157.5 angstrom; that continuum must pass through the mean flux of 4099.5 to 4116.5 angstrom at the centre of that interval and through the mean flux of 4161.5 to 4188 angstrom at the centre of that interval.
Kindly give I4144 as -3.96 angstrom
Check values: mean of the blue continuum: 27.6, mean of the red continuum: 31.5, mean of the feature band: 33.9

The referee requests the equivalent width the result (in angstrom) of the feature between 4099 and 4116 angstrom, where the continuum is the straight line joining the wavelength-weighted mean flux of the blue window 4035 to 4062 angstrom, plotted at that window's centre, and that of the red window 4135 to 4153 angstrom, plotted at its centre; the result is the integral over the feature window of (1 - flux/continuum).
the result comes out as 3.1 angstrom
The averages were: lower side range 32.1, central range 27.2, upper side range 34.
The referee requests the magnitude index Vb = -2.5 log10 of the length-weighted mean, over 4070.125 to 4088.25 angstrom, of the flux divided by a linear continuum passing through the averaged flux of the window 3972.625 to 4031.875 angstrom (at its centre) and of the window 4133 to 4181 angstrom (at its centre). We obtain 0.02 mag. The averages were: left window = 30.8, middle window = 31.8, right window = 33.6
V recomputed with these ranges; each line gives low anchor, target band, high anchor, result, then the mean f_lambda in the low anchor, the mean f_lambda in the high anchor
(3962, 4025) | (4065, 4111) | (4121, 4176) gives 3.04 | 28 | 33.6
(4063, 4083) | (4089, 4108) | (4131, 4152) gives 2.51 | 30.6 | 33.7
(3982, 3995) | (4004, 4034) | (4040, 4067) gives -3.35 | 28.6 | 32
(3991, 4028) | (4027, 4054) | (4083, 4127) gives -1.02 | 32.7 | 29.4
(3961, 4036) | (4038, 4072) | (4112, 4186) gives -1.05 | 28.7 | 32.7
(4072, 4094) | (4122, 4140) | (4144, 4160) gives -0.50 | 32.4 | 34.5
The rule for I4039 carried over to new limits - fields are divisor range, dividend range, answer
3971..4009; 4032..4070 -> 1.11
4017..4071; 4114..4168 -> 1.04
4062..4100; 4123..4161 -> 1.13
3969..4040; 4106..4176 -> 1.07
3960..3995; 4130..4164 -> 1.45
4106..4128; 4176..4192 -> 1.04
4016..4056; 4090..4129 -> 0.86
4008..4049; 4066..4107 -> 0.89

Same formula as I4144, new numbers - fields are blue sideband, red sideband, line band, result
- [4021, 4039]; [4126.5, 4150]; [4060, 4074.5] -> 1.2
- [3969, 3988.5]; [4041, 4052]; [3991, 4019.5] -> -5.0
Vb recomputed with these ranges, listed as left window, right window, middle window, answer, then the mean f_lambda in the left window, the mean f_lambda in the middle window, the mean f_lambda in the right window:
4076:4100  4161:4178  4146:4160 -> -0.09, 30.4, 34.5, 32.1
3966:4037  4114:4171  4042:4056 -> -0.05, 29.5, 32.3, 33.3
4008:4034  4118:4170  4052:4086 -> 0.07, 33.2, 31.4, 33.6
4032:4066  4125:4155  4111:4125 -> 0.11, 32.2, 30.1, 33.7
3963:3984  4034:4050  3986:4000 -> -0.21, 21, 29.6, 32.6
